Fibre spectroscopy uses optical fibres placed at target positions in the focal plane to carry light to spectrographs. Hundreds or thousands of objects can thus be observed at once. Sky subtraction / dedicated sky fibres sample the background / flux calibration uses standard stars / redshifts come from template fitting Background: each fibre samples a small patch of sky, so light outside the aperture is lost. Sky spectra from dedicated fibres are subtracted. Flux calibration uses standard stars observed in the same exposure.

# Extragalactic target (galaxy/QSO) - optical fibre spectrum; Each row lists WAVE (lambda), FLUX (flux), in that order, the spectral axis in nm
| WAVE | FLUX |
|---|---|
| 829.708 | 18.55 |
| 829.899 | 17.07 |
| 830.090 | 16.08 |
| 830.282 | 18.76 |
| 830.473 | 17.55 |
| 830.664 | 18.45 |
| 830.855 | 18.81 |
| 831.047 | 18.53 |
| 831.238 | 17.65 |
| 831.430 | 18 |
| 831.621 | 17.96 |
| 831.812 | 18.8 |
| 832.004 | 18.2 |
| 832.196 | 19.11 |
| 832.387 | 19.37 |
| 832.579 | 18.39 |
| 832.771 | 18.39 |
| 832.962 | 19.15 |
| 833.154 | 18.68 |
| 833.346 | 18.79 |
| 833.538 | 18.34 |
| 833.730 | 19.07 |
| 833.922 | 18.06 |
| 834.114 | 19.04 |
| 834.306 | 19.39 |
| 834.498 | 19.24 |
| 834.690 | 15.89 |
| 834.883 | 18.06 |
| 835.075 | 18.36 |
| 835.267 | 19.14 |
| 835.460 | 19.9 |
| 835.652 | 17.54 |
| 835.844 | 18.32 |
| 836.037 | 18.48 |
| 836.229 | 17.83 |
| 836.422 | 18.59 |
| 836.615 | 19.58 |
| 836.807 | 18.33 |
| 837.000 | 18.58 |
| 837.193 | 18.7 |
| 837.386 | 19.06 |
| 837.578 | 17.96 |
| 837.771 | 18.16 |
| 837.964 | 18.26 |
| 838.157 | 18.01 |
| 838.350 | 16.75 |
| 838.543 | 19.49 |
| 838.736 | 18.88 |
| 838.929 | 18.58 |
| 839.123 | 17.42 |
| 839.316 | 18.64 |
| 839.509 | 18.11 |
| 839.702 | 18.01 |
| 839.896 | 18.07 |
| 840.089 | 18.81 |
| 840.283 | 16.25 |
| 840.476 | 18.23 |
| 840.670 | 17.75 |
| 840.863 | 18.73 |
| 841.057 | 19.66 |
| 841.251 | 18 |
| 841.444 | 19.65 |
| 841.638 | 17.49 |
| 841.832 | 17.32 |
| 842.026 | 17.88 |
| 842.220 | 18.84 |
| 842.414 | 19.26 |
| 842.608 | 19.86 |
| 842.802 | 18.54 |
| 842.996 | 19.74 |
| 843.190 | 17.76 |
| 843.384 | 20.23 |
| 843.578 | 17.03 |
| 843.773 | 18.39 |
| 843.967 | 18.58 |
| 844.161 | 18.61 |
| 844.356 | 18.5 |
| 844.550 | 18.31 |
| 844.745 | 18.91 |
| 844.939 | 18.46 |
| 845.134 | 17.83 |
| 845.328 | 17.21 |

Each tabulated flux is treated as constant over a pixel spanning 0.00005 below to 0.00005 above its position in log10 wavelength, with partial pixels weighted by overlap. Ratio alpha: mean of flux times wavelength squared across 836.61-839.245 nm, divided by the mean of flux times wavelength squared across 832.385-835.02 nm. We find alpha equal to 1.00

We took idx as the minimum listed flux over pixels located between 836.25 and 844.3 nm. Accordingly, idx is 16.25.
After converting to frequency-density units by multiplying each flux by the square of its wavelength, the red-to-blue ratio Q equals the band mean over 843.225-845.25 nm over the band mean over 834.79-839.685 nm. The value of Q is 1.0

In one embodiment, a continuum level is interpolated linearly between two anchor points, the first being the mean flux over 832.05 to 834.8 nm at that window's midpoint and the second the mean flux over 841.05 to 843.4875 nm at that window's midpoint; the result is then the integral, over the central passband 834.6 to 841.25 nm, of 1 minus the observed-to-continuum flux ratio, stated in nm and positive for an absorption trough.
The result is 0.140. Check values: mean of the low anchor 18.6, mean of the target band 18.3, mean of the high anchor 18.8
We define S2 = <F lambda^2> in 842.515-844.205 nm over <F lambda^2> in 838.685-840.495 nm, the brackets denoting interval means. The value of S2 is 1.05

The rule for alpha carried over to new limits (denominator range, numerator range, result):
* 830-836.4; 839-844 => 1.02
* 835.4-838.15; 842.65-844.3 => 1.02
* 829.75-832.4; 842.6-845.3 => 1.05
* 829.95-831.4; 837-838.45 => 1.03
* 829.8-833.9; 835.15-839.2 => 1.02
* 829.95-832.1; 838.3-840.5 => 1.02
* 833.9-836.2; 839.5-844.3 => 1.02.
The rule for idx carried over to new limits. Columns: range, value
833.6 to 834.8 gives 15.89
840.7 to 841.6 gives 18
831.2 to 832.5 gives 17.65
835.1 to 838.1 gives 17.54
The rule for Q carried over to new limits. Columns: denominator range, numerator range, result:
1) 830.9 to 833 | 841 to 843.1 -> 1.04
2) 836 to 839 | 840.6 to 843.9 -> 1.02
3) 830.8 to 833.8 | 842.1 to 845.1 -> 1.04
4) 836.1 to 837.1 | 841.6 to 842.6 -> 1.00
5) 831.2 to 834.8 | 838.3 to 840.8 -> 0.99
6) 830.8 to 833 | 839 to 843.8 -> 1.02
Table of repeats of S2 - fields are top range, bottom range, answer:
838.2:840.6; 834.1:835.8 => 0.99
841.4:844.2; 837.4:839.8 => 1.03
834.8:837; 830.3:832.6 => 1.02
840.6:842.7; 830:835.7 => 1.03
